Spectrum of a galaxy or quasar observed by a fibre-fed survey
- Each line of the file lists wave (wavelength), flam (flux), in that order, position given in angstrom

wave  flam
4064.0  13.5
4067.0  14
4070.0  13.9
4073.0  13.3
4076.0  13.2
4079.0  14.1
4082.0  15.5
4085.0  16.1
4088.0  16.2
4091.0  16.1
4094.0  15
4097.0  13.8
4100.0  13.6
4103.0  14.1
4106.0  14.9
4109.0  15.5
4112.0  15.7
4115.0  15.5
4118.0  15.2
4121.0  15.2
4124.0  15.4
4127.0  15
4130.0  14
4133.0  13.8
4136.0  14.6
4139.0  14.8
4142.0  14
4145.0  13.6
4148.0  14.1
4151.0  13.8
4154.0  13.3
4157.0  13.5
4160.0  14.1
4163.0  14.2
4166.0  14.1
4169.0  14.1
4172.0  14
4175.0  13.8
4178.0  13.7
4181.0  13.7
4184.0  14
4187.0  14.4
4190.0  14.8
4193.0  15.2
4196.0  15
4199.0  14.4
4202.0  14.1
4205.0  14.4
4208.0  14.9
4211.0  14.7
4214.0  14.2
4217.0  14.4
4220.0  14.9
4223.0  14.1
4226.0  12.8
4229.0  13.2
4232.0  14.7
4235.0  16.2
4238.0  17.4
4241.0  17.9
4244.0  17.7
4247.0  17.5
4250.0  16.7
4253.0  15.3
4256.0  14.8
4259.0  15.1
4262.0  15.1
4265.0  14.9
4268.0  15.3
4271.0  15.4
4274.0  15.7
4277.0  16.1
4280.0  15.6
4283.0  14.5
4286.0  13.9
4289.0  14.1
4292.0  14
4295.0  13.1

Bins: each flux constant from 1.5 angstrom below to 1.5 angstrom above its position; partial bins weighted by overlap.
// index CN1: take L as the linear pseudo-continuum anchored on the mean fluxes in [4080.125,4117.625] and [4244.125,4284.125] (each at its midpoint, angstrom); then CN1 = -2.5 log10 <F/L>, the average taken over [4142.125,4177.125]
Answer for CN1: 0.11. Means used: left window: 15.2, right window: 15.6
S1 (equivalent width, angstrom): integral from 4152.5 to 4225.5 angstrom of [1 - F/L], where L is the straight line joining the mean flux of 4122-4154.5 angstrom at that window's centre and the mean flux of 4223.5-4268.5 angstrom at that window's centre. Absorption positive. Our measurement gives 3.3 angstrom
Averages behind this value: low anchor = 14.3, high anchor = 15.6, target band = 14.2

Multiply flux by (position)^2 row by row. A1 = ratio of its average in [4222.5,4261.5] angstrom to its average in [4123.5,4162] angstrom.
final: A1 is 1.16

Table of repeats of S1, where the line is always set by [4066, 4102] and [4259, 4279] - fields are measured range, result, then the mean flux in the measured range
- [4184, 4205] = 0.7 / 14.6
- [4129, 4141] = 0.4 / 14.3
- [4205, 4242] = 0.7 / 14.9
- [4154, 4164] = 0.7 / 13.8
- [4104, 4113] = -0.4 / 15.3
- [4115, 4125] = -0.4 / 15.3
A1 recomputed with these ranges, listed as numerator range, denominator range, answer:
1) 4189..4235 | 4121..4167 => 1.05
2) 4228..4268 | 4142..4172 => 1.20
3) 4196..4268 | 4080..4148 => 1.08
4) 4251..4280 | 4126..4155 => 1.15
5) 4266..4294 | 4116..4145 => 1.10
